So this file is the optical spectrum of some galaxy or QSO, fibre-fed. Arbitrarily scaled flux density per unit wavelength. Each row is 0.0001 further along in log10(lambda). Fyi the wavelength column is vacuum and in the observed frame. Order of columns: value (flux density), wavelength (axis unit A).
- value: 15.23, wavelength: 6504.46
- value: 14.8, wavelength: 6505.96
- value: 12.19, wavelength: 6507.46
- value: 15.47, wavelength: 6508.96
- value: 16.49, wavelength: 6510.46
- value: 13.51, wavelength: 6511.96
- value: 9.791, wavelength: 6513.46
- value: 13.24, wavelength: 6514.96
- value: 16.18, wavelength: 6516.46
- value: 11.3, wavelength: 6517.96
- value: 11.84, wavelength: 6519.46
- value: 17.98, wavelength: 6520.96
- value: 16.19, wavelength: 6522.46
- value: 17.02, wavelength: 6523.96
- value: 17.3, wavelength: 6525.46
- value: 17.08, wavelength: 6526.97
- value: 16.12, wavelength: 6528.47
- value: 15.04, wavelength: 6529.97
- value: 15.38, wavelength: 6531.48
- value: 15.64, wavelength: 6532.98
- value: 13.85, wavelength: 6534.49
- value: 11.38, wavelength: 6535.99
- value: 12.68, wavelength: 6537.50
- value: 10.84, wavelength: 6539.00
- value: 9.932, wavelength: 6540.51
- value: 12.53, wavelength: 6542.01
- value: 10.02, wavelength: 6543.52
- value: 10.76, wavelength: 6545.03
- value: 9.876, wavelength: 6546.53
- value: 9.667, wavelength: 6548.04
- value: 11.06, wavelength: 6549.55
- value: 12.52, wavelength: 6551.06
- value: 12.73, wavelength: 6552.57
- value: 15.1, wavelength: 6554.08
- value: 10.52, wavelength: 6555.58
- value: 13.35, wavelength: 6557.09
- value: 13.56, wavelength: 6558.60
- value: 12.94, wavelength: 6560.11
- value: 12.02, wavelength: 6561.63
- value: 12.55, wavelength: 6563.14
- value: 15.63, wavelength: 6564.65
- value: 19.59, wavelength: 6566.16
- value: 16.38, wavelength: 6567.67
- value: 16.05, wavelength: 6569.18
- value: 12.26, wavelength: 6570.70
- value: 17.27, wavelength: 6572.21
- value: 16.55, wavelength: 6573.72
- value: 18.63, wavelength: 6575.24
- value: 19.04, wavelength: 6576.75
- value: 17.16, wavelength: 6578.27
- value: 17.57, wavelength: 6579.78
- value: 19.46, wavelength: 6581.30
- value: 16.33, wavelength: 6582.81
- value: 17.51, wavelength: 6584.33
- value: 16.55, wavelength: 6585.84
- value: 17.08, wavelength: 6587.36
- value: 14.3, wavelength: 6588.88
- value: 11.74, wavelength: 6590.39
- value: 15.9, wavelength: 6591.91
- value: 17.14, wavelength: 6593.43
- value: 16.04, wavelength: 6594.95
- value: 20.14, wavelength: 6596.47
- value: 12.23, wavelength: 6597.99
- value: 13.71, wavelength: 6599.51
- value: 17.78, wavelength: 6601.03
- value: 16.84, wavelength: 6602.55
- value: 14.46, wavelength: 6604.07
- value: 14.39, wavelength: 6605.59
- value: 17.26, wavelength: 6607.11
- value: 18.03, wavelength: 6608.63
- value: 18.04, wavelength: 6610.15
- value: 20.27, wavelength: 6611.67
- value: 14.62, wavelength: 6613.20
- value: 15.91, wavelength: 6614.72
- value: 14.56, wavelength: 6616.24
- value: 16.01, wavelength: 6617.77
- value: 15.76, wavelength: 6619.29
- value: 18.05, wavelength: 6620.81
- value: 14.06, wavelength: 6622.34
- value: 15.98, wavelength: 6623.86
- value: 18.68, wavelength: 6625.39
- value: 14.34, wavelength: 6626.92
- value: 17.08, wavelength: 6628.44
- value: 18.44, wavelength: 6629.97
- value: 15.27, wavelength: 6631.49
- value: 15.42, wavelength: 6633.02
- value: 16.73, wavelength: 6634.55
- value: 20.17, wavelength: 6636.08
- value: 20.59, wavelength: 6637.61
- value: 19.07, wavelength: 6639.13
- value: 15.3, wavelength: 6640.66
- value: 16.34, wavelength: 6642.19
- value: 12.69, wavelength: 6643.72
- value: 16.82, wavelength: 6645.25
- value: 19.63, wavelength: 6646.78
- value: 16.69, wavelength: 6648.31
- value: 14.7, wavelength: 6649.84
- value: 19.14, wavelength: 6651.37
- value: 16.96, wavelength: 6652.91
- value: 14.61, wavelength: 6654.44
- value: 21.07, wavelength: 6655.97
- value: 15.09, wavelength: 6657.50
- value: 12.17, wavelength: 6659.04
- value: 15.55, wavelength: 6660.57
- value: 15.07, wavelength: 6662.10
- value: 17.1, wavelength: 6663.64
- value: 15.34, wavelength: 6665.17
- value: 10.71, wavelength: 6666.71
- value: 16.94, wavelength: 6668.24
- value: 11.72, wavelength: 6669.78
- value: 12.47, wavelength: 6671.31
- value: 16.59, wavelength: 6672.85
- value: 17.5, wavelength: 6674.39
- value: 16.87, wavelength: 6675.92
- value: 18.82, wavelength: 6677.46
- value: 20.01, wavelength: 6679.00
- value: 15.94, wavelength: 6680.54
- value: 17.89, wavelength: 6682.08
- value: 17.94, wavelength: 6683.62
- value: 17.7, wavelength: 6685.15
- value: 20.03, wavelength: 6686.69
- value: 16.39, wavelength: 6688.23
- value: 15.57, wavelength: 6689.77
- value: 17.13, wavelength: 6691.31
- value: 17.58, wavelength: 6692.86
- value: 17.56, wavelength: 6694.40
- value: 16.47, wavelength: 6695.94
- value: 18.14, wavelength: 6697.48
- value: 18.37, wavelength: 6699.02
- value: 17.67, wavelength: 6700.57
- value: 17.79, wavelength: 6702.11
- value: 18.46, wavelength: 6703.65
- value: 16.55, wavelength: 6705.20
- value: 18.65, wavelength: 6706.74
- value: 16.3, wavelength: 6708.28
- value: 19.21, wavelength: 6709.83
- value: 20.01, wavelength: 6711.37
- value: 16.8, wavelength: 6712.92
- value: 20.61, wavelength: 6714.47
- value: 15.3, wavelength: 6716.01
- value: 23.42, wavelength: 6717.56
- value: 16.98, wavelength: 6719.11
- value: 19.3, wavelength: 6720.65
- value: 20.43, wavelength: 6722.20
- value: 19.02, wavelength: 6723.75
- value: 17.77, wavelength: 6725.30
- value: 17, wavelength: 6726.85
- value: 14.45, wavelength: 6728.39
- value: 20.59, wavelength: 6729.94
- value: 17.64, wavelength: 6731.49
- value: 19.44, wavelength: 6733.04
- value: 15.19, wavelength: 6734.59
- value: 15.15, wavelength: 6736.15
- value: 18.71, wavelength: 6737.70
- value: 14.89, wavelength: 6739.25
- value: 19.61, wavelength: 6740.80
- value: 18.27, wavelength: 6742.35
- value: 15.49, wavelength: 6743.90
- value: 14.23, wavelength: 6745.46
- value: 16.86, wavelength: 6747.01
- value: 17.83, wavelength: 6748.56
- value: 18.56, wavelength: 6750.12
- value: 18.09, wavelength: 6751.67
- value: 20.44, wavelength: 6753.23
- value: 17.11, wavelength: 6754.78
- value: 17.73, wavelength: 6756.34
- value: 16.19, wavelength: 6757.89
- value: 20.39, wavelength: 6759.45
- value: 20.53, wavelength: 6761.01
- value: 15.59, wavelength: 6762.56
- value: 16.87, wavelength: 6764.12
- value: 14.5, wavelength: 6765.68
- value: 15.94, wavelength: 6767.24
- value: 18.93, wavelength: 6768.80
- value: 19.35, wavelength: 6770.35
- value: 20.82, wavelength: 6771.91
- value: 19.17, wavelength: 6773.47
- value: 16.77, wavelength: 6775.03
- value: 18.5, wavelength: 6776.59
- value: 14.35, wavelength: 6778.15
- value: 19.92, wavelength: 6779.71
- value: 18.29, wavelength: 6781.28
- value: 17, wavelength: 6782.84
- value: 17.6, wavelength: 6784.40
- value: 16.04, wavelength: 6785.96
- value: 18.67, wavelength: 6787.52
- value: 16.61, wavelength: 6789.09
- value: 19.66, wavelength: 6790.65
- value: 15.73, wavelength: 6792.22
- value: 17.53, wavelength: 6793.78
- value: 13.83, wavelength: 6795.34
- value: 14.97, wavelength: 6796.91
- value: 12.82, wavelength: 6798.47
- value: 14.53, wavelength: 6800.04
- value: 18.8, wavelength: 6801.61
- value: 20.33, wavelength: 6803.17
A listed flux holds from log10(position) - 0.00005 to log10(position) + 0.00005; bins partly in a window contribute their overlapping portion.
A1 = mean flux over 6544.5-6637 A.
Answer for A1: 15.6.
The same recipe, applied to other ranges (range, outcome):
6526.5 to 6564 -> 12.7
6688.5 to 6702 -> 17.3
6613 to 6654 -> 16.6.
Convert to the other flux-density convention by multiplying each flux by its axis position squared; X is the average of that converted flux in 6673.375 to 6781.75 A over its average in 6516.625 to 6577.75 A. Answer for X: 1.3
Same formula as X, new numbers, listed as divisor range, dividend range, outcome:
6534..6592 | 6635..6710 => 1.23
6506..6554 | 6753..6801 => 1.38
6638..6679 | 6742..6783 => 1.14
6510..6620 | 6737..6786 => 1.26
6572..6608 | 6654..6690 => 1.01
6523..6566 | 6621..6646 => 1.30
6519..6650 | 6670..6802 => 1.19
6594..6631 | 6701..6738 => 1.14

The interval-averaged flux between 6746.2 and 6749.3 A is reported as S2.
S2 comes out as 17.3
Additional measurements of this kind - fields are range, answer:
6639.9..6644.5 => 14.8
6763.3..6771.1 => 17.1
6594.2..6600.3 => 15.5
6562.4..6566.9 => 15.9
